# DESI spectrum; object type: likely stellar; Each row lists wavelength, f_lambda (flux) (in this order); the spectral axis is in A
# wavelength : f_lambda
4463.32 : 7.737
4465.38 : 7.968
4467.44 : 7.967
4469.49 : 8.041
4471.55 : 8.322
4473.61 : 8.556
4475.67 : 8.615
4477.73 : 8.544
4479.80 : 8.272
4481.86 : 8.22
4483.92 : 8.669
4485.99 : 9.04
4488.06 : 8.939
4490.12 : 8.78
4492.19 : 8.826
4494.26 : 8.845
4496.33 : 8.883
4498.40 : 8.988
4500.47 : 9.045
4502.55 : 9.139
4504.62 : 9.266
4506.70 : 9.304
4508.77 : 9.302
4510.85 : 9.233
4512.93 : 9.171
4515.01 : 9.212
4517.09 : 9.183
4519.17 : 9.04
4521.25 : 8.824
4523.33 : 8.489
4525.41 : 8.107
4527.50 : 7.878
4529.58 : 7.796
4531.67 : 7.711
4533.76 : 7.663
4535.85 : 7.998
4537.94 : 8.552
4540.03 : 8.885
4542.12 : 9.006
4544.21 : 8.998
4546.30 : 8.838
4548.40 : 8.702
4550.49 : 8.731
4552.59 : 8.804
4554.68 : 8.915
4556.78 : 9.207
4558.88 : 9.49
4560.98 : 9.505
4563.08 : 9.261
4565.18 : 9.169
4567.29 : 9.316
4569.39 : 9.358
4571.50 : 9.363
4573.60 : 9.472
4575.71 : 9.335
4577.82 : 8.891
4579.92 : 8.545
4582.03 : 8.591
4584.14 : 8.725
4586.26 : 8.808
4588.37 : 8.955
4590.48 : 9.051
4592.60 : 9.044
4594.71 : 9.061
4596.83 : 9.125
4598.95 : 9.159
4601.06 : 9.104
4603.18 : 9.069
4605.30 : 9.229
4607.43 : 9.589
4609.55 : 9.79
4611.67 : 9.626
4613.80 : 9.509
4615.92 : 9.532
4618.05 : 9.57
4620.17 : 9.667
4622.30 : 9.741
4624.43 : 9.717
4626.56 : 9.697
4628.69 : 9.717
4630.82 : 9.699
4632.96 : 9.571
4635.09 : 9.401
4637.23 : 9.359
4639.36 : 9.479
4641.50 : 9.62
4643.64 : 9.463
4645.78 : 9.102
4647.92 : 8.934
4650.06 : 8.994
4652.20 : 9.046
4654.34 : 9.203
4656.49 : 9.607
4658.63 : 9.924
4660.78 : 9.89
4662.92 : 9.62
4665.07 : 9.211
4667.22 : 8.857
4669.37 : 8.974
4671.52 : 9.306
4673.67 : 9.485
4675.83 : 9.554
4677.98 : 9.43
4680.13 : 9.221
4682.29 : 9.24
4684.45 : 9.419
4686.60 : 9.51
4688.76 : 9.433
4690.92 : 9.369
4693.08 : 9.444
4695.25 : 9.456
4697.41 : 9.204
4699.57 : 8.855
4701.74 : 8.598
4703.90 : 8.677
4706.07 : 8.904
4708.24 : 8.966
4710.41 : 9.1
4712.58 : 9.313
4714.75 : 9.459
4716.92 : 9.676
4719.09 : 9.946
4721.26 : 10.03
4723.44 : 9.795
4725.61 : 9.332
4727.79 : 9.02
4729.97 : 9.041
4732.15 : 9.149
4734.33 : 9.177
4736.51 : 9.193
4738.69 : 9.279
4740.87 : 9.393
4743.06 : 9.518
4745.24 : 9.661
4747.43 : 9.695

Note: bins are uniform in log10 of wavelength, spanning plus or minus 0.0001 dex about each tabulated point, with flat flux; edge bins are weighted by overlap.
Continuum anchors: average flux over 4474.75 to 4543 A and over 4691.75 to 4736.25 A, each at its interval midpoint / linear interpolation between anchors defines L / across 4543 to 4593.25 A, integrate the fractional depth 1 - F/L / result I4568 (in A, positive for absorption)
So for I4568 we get -1.0 A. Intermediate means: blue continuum 8.71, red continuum 9.26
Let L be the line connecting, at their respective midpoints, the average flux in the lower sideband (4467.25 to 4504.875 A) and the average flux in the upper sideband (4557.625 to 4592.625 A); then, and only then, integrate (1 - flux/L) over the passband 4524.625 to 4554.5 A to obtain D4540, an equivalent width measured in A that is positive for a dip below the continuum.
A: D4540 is 1.7 A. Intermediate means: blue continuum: 8.69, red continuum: 9.11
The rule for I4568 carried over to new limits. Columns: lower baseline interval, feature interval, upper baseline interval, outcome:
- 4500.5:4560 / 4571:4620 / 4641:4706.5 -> -1.0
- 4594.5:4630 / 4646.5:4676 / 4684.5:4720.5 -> 0.1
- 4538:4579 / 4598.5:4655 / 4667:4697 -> -1.2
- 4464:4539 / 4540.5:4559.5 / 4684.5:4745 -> -0.4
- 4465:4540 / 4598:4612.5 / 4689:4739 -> -0.7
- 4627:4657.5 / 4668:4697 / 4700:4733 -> -0.2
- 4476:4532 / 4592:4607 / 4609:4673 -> 0.2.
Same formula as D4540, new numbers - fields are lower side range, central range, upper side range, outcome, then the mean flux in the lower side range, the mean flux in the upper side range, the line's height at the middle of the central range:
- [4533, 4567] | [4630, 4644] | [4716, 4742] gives -0.6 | 8.88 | 9.42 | 9.14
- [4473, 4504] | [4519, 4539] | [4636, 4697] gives 1.6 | 8.77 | 9.36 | 8.9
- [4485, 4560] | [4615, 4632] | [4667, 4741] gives -1.1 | 8.8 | 9.28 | 9.07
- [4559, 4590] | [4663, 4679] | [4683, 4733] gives -0.1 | 9.1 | 9.29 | 9.24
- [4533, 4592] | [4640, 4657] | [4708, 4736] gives -0.1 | 8.94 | 9.39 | 9.19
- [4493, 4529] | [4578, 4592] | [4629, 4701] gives 0.5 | 8.92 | 9.36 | 9.13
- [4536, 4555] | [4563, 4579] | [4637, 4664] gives -0.6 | 8.79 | 9.41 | 8.94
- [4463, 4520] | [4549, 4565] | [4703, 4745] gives -0.4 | 8.77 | 9.32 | 8.92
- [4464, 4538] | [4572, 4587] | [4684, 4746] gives -0.1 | 8.62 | 9.31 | 8.87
